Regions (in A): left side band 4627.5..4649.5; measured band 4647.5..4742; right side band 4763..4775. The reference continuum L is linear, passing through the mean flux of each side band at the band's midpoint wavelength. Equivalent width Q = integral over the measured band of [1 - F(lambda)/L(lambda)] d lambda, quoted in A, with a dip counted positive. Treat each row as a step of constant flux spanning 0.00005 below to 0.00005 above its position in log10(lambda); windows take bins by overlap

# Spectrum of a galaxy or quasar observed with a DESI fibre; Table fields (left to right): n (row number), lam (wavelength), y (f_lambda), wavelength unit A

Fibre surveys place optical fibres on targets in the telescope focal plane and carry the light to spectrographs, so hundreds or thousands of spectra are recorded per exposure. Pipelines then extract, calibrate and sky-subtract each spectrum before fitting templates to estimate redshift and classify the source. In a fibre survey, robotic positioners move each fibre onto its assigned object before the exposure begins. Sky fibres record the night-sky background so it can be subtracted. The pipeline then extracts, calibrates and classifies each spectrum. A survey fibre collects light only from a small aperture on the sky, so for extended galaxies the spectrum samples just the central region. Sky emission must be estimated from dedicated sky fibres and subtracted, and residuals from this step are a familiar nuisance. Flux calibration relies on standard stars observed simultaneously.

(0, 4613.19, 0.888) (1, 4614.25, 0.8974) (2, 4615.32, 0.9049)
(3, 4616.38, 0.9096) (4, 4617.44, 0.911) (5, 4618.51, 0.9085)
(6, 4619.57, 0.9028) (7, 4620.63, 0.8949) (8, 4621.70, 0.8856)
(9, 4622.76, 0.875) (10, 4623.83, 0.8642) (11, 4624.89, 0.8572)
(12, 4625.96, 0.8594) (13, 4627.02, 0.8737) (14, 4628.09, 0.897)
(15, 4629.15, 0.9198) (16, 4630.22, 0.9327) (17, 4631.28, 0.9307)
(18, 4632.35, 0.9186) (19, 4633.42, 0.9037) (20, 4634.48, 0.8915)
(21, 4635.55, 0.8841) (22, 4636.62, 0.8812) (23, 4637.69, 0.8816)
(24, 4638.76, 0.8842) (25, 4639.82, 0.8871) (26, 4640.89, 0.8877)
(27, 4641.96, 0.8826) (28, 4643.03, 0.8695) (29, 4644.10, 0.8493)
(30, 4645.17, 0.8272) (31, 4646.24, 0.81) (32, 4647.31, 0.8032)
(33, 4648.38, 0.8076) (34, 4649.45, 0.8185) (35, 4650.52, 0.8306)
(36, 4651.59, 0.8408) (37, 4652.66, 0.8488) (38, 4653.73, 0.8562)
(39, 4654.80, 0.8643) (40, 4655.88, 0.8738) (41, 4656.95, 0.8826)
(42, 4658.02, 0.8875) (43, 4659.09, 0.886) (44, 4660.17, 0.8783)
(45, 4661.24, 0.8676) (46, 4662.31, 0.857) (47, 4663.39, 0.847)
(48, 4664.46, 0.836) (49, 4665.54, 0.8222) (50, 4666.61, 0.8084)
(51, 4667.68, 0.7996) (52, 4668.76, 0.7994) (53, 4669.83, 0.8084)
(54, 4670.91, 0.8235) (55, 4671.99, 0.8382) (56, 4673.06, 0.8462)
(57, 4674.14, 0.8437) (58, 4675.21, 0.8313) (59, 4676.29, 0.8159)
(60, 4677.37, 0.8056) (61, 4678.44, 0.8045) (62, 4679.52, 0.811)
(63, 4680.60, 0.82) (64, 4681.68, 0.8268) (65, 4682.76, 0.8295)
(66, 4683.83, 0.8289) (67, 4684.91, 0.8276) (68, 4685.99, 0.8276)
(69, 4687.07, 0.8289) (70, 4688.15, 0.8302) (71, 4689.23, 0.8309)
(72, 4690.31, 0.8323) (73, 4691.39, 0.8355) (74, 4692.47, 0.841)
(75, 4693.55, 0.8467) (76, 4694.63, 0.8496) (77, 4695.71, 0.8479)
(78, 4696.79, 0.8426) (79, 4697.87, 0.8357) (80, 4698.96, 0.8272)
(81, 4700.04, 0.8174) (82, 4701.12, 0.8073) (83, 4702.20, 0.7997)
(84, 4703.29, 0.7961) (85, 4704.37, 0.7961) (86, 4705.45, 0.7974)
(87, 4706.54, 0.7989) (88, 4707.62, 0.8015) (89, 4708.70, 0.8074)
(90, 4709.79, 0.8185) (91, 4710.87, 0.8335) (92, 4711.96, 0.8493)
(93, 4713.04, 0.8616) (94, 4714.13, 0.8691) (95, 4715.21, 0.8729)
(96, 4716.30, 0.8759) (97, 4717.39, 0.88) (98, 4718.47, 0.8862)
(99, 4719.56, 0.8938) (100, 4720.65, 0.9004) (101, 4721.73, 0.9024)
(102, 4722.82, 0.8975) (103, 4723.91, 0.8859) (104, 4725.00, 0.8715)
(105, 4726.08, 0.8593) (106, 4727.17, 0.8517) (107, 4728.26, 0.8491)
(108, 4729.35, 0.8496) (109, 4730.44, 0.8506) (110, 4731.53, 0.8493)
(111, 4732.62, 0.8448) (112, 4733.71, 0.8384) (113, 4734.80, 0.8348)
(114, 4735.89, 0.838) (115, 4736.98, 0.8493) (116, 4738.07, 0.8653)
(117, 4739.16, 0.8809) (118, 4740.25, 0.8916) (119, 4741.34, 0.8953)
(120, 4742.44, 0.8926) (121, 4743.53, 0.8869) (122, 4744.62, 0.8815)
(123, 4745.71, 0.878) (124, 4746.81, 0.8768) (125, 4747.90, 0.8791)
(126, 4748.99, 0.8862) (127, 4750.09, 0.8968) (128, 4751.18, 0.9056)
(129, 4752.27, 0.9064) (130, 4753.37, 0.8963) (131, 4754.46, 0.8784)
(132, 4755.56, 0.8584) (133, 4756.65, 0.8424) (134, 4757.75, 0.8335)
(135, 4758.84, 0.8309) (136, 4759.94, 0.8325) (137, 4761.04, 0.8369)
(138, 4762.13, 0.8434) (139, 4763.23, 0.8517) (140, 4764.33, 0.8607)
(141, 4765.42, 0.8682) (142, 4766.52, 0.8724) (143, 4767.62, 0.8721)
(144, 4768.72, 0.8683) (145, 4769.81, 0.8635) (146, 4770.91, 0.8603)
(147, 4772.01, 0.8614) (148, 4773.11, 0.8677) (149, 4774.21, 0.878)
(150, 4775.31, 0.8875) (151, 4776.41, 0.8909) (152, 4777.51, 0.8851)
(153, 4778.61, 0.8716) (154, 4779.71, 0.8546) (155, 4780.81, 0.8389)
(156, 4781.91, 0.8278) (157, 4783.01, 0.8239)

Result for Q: 3.2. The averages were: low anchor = 0.876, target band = 0.843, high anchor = 0.867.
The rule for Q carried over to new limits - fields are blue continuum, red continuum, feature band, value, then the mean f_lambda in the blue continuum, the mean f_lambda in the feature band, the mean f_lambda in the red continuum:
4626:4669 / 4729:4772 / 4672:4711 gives 1.8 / 0.864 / 0.824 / 0.865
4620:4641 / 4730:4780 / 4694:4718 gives 1.2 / 0.891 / 0.832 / 0.867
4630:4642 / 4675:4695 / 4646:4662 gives 0.4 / 0.897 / 0.852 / 0.827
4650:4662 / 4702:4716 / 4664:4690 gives 0.8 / 0.865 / 0.823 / 0.825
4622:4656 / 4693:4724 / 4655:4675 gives 0.3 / 0.869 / 0.845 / 0.844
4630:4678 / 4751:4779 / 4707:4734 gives 0.0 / 0.854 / 0.86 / 0.866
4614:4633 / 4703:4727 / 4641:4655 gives 0.7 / 0.897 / 0.84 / 0.853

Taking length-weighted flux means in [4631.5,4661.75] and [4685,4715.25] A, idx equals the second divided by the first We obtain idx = 1.0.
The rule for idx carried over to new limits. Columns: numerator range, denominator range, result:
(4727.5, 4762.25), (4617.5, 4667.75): 1.00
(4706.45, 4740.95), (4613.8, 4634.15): 0.96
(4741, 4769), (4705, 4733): 1.02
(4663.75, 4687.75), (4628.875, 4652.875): 0.95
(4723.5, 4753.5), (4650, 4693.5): 1.04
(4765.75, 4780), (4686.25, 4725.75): 1.03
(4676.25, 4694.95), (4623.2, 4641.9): 0.93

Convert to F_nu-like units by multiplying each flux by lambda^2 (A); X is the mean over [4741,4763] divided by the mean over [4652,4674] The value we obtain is 1.07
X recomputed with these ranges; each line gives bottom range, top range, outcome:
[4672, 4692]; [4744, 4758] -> 1.09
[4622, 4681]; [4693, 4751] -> 1.03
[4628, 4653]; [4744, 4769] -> 1.05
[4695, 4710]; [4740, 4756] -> 1.11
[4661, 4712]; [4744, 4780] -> 1.09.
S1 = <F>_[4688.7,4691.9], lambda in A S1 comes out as 0.833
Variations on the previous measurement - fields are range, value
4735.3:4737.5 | 0.844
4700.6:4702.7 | 0.805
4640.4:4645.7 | 0.862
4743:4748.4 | 0.881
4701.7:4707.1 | 0.797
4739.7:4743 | 0.892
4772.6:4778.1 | 0.882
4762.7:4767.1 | 0.863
